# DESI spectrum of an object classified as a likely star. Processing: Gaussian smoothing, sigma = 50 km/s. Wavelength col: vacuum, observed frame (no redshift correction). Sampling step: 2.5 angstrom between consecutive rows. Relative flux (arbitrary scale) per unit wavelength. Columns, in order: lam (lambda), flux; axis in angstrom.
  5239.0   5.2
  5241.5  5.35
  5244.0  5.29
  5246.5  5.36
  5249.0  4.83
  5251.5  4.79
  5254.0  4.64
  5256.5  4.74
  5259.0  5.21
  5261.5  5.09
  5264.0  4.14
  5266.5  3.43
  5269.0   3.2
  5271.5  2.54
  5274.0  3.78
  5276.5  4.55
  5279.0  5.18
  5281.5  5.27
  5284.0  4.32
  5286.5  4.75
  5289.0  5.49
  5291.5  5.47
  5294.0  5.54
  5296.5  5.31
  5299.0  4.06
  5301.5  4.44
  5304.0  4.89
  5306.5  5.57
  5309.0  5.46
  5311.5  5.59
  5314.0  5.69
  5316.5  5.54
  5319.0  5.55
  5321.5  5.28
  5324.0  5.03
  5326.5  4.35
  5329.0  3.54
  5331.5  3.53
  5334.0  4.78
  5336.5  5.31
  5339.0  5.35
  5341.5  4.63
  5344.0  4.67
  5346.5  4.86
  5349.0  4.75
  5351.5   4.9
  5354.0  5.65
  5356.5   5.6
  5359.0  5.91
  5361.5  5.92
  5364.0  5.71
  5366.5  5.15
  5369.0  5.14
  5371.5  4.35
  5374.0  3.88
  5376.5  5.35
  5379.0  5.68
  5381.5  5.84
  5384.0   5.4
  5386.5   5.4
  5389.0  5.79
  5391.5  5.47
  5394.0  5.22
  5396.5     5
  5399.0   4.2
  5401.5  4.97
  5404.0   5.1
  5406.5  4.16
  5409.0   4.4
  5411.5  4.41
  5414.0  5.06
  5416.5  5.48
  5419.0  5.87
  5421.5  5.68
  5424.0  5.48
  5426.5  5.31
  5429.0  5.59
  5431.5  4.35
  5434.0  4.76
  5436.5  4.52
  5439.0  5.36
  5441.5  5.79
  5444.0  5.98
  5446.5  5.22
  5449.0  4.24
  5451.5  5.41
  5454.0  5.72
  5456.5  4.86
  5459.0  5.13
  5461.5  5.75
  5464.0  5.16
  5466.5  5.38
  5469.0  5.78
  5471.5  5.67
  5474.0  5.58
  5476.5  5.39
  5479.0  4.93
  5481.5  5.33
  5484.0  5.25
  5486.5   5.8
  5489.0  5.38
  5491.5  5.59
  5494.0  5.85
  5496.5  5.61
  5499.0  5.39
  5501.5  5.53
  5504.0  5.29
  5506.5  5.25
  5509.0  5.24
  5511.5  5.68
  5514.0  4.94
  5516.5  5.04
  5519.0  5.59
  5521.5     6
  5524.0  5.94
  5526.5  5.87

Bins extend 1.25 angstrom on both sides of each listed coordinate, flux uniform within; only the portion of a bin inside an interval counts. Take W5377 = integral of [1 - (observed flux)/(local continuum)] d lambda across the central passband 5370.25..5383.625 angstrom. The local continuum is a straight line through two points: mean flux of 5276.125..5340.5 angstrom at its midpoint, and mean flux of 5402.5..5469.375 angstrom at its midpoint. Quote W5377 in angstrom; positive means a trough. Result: 0.1 angstrom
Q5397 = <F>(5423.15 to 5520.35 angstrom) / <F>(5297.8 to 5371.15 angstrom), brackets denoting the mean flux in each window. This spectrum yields 1.06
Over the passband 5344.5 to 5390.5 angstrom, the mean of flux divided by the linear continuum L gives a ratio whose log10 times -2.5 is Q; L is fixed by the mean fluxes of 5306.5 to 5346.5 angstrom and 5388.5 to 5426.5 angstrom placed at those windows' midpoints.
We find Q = -0.05 mag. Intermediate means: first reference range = 4.97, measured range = 5.28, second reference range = 5.08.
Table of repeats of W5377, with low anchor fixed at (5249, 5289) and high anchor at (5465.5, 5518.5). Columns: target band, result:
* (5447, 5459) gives 0.40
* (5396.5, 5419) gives 1.10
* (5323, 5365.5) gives -1.81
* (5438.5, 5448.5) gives -0.57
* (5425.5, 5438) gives 0.60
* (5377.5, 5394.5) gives -2.08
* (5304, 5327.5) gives -3.52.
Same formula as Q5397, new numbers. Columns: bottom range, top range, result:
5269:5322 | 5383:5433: 1.04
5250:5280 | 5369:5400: 1.20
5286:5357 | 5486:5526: 1.10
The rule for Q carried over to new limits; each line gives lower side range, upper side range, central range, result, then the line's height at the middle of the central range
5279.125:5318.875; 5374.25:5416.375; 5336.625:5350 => 0.05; 5.13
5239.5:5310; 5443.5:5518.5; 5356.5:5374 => -0.05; 5.02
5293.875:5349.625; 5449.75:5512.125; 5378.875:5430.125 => 0.00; 5.19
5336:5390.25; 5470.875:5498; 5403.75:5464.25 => 0.05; 5.38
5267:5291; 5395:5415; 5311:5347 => -0.10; 4.47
